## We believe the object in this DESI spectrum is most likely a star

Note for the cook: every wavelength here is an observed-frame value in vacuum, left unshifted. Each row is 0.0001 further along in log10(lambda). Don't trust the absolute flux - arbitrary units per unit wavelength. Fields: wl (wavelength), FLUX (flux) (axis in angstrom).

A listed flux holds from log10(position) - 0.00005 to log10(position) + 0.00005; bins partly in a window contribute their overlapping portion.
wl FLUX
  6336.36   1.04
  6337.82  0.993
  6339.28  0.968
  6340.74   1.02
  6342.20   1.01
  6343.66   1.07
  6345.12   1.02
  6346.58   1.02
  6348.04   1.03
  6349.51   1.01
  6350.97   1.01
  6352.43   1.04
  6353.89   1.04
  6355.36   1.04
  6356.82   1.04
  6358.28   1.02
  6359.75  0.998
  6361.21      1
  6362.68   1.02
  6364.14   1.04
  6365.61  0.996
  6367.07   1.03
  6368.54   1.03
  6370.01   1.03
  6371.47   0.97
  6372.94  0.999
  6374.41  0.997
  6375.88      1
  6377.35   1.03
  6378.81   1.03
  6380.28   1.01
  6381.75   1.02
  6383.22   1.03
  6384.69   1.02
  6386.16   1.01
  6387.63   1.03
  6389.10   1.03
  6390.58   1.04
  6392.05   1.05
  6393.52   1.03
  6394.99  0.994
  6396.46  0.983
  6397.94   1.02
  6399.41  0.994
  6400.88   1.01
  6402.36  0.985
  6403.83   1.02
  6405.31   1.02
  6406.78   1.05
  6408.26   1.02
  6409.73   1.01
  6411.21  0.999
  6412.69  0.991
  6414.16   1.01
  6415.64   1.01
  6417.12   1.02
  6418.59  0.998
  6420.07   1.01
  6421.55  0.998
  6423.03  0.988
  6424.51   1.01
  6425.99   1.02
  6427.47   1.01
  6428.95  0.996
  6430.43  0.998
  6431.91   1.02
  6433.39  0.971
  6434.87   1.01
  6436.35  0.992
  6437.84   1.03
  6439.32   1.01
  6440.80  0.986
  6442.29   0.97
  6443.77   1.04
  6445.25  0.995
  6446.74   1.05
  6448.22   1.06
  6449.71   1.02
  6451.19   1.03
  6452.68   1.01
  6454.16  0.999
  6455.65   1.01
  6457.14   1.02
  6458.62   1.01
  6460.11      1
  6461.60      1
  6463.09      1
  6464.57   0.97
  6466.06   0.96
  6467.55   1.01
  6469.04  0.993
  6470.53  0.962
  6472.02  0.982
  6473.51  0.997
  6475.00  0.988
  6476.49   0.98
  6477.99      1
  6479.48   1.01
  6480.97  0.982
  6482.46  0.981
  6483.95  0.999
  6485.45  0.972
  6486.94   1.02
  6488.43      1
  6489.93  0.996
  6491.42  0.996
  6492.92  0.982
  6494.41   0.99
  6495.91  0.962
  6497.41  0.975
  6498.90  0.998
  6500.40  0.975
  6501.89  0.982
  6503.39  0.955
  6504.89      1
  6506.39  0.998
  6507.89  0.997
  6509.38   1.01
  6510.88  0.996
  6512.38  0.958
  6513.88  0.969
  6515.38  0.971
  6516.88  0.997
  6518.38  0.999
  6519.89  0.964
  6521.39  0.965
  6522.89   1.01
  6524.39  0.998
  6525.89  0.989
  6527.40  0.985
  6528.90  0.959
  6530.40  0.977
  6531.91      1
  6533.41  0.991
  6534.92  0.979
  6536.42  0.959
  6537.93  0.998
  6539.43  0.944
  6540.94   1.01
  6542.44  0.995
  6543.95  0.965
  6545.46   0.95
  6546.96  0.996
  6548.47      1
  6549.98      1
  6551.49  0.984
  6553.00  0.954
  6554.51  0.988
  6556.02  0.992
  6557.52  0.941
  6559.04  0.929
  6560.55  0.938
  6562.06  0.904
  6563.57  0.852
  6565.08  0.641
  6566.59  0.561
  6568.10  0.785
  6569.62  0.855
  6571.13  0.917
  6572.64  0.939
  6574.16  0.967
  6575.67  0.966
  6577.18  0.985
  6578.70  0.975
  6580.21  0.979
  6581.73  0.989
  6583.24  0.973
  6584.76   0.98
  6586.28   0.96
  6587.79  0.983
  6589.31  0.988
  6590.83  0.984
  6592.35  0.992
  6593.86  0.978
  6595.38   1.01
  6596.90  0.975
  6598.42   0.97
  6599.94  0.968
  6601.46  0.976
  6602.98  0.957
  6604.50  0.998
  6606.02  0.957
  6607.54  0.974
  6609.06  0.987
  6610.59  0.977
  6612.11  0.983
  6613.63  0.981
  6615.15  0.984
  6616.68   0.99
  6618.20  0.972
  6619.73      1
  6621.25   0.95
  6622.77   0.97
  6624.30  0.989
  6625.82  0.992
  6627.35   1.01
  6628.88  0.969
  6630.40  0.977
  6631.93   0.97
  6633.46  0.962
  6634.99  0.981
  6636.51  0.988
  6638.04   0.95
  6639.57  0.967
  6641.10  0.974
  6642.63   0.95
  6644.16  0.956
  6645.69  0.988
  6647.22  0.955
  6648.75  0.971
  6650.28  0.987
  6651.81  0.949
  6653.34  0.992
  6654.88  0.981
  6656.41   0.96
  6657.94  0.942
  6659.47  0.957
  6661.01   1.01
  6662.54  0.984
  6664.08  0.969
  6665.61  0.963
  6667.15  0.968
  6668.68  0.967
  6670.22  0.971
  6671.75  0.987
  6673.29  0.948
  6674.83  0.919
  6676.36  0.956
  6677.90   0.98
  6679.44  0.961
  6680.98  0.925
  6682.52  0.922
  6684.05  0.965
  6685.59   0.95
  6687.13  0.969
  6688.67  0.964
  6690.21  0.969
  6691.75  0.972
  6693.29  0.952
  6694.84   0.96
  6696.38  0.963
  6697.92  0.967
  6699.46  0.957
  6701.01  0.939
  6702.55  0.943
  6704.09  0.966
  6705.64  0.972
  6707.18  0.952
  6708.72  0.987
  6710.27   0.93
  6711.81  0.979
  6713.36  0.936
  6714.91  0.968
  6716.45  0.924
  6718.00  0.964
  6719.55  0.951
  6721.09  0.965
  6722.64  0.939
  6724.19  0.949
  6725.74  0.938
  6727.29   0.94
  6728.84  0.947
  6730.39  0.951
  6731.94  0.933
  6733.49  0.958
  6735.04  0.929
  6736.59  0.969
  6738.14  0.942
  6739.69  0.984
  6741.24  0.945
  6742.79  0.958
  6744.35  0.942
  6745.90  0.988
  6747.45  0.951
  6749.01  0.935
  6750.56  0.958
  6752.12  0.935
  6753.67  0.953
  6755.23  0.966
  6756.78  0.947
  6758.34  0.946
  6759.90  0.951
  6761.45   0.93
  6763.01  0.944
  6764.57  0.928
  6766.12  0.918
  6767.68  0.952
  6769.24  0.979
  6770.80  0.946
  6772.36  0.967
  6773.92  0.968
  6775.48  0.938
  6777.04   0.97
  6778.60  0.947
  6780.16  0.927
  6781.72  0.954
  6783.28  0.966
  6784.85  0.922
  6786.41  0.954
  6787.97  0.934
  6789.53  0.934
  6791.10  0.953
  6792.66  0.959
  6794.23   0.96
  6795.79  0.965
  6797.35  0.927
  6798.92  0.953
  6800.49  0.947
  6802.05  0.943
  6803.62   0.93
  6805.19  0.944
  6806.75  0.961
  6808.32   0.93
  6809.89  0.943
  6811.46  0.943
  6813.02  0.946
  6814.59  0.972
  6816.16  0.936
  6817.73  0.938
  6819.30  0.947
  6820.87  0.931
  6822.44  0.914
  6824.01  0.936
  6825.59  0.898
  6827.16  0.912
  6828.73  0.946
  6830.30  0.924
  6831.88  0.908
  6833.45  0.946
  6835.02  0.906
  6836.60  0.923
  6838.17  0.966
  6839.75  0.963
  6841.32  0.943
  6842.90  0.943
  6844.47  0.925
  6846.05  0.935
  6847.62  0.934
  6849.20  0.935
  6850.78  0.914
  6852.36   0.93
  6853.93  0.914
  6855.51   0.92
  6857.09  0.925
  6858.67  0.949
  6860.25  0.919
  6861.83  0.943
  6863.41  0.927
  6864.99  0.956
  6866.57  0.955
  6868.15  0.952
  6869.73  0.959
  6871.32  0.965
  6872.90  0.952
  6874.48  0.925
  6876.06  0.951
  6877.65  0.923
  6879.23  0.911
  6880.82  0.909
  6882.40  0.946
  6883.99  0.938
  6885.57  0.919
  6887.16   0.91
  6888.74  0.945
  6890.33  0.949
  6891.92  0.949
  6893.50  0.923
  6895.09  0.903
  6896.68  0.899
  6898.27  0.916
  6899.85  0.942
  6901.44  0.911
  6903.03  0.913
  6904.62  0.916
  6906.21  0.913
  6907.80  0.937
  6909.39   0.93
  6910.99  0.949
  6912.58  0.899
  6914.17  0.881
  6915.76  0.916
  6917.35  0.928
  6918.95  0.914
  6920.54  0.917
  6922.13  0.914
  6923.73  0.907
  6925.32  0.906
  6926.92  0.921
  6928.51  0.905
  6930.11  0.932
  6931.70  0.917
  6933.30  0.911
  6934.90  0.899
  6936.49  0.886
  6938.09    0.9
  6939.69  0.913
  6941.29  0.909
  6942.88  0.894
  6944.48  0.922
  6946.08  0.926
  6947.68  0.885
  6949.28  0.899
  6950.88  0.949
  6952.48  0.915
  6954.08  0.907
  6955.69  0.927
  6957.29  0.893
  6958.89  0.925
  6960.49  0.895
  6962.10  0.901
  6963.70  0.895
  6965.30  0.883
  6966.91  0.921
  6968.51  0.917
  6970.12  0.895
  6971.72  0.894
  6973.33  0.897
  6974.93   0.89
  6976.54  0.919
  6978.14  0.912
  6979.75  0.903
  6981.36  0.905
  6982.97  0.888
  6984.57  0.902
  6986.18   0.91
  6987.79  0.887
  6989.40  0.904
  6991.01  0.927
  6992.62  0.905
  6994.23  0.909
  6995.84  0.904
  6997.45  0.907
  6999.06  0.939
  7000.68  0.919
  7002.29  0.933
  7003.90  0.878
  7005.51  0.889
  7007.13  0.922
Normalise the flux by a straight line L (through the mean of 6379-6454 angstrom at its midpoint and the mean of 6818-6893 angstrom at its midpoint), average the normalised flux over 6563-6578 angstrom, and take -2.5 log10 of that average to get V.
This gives 0.16 mag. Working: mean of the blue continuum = 1.01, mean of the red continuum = 0.934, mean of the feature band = 0.847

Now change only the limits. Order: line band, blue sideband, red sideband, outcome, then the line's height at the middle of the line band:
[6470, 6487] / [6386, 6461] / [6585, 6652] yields 0.01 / 1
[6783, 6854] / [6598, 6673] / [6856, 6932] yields 0.00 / 0.941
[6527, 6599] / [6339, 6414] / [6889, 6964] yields 0.04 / 0.982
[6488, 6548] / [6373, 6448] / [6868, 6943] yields 0.01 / 0.992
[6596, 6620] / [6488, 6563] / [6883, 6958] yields -0.01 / 0.966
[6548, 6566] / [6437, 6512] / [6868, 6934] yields 0.07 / 0.983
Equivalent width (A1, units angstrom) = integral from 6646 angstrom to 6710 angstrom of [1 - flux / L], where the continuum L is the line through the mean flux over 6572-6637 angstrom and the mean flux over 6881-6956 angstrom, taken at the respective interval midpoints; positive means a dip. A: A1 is 0.08 angstrom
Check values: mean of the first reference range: 0.978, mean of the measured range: 0.963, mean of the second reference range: 0.917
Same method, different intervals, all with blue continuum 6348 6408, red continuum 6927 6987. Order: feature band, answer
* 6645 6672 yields -0.2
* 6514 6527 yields 0.1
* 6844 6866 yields -0.1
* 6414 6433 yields 0.1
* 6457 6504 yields 0.5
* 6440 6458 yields -0.2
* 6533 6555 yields 0.1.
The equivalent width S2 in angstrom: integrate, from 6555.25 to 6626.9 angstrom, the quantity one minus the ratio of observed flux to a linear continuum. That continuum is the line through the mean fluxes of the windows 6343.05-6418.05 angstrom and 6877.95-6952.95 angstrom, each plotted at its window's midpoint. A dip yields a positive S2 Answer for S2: 2.23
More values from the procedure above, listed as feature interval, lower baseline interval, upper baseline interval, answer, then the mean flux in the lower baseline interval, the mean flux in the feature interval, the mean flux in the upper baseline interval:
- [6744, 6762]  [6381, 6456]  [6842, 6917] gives 0.0 angstrom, 1.01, 0.951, 0.929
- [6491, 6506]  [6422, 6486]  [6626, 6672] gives 0.2 angstrom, 1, 0.981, 0.972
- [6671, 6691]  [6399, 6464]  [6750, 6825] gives 0.2 angstrom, 1.01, 0.955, 0.946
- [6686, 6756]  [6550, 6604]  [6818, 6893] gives -1.5 angstrom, 0.937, 0.955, 0.934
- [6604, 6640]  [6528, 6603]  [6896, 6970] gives -1.3 angstrom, 0.949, 0.978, 0.912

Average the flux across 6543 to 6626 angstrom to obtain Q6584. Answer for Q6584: 0.952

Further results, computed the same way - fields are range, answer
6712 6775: 0.95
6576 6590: 0.979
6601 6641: 0.977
